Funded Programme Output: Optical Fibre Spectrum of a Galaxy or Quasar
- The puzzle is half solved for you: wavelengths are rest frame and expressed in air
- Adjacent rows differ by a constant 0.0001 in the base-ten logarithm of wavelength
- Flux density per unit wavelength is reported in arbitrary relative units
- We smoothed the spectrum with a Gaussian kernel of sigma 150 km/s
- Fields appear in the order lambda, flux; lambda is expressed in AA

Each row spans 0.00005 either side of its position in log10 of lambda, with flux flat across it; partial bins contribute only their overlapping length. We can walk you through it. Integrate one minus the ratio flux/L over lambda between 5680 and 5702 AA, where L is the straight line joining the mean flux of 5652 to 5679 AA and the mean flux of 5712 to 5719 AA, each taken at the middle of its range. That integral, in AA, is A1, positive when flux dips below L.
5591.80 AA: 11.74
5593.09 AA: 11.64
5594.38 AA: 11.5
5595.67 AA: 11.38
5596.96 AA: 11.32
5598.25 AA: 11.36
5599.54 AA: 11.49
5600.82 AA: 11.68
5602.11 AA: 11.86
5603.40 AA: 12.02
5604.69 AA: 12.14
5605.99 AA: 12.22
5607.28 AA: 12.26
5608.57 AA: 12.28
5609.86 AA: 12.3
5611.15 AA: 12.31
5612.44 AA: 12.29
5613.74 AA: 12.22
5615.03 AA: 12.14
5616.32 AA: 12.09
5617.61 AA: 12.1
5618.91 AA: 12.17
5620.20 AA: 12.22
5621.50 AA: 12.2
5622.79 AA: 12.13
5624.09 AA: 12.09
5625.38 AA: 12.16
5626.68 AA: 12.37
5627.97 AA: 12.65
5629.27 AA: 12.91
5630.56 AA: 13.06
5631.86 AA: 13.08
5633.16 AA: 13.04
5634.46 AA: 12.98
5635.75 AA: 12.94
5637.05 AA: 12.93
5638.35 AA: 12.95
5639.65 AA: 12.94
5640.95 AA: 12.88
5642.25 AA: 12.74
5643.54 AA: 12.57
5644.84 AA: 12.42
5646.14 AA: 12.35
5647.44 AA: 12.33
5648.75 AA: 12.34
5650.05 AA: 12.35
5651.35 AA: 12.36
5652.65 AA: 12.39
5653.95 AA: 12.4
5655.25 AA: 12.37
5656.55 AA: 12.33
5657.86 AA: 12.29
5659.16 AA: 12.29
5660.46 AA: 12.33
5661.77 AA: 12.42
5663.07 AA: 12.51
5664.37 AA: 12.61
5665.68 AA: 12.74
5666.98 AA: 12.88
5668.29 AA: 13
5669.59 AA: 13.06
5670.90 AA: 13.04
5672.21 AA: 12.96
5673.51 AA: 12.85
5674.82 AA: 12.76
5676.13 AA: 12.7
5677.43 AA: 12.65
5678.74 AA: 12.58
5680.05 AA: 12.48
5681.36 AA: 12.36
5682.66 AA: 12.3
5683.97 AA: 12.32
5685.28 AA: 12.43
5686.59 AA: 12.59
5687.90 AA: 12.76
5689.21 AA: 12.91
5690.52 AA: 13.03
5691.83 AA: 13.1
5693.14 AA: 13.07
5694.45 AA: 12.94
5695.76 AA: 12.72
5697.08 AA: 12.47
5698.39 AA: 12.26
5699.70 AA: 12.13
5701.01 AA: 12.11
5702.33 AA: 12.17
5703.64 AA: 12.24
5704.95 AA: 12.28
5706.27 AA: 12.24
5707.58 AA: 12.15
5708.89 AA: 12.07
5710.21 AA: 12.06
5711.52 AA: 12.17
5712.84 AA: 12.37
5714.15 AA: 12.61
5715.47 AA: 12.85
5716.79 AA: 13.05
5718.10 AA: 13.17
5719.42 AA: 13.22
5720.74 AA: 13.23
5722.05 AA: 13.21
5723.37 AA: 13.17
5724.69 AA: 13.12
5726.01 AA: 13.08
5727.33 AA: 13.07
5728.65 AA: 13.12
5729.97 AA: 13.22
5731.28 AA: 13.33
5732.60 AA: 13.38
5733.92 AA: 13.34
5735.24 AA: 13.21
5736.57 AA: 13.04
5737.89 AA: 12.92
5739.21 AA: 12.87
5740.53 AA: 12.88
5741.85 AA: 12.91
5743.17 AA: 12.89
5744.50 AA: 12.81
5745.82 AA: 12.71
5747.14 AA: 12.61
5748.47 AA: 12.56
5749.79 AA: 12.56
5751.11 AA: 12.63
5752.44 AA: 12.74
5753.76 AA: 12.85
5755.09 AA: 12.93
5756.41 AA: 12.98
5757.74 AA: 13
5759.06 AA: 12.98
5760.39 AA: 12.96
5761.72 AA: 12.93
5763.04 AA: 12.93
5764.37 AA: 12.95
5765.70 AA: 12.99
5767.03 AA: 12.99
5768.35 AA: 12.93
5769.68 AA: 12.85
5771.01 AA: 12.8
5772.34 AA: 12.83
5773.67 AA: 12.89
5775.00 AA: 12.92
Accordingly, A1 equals 0.23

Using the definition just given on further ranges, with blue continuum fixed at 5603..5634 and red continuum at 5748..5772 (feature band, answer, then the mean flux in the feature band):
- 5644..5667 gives 0.1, 12.4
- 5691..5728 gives 0.1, 12.7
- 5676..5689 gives 0.1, 12.5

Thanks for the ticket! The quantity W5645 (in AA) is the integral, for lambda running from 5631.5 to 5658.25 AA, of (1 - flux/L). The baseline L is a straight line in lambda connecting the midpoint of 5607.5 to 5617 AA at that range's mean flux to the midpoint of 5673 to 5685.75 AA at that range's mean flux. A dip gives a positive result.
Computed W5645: -0.5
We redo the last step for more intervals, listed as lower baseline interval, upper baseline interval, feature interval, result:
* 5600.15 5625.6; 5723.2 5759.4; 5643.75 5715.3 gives 0.29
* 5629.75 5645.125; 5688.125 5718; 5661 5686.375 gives 0.05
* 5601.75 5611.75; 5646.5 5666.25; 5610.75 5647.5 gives -0.76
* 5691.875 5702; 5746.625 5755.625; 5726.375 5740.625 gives -0.56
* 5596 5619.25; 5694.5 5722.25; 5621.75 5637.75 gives -0.75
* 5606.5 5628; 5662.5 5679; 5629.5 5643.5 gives -0.57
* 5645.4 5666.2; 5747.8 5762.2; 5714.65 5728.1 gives -0.46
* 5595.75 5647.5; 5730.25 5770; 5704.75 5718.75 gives 0.32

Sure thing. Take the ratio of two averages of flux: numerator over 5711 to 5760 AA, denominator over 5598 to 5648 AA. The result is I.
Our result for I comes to 1.0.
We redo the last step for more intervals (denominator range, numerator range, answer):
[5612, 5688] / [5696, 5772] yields 1.02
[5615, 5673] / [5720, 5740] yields 1.05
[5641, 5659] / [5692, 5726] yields 1.02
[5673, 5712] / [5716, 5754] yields 1.04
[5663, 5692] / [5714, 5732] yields 1.03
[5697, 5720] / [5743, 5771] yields 1.03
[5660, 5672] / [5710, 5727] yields 1.01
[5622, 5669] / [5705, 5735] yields 1.02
